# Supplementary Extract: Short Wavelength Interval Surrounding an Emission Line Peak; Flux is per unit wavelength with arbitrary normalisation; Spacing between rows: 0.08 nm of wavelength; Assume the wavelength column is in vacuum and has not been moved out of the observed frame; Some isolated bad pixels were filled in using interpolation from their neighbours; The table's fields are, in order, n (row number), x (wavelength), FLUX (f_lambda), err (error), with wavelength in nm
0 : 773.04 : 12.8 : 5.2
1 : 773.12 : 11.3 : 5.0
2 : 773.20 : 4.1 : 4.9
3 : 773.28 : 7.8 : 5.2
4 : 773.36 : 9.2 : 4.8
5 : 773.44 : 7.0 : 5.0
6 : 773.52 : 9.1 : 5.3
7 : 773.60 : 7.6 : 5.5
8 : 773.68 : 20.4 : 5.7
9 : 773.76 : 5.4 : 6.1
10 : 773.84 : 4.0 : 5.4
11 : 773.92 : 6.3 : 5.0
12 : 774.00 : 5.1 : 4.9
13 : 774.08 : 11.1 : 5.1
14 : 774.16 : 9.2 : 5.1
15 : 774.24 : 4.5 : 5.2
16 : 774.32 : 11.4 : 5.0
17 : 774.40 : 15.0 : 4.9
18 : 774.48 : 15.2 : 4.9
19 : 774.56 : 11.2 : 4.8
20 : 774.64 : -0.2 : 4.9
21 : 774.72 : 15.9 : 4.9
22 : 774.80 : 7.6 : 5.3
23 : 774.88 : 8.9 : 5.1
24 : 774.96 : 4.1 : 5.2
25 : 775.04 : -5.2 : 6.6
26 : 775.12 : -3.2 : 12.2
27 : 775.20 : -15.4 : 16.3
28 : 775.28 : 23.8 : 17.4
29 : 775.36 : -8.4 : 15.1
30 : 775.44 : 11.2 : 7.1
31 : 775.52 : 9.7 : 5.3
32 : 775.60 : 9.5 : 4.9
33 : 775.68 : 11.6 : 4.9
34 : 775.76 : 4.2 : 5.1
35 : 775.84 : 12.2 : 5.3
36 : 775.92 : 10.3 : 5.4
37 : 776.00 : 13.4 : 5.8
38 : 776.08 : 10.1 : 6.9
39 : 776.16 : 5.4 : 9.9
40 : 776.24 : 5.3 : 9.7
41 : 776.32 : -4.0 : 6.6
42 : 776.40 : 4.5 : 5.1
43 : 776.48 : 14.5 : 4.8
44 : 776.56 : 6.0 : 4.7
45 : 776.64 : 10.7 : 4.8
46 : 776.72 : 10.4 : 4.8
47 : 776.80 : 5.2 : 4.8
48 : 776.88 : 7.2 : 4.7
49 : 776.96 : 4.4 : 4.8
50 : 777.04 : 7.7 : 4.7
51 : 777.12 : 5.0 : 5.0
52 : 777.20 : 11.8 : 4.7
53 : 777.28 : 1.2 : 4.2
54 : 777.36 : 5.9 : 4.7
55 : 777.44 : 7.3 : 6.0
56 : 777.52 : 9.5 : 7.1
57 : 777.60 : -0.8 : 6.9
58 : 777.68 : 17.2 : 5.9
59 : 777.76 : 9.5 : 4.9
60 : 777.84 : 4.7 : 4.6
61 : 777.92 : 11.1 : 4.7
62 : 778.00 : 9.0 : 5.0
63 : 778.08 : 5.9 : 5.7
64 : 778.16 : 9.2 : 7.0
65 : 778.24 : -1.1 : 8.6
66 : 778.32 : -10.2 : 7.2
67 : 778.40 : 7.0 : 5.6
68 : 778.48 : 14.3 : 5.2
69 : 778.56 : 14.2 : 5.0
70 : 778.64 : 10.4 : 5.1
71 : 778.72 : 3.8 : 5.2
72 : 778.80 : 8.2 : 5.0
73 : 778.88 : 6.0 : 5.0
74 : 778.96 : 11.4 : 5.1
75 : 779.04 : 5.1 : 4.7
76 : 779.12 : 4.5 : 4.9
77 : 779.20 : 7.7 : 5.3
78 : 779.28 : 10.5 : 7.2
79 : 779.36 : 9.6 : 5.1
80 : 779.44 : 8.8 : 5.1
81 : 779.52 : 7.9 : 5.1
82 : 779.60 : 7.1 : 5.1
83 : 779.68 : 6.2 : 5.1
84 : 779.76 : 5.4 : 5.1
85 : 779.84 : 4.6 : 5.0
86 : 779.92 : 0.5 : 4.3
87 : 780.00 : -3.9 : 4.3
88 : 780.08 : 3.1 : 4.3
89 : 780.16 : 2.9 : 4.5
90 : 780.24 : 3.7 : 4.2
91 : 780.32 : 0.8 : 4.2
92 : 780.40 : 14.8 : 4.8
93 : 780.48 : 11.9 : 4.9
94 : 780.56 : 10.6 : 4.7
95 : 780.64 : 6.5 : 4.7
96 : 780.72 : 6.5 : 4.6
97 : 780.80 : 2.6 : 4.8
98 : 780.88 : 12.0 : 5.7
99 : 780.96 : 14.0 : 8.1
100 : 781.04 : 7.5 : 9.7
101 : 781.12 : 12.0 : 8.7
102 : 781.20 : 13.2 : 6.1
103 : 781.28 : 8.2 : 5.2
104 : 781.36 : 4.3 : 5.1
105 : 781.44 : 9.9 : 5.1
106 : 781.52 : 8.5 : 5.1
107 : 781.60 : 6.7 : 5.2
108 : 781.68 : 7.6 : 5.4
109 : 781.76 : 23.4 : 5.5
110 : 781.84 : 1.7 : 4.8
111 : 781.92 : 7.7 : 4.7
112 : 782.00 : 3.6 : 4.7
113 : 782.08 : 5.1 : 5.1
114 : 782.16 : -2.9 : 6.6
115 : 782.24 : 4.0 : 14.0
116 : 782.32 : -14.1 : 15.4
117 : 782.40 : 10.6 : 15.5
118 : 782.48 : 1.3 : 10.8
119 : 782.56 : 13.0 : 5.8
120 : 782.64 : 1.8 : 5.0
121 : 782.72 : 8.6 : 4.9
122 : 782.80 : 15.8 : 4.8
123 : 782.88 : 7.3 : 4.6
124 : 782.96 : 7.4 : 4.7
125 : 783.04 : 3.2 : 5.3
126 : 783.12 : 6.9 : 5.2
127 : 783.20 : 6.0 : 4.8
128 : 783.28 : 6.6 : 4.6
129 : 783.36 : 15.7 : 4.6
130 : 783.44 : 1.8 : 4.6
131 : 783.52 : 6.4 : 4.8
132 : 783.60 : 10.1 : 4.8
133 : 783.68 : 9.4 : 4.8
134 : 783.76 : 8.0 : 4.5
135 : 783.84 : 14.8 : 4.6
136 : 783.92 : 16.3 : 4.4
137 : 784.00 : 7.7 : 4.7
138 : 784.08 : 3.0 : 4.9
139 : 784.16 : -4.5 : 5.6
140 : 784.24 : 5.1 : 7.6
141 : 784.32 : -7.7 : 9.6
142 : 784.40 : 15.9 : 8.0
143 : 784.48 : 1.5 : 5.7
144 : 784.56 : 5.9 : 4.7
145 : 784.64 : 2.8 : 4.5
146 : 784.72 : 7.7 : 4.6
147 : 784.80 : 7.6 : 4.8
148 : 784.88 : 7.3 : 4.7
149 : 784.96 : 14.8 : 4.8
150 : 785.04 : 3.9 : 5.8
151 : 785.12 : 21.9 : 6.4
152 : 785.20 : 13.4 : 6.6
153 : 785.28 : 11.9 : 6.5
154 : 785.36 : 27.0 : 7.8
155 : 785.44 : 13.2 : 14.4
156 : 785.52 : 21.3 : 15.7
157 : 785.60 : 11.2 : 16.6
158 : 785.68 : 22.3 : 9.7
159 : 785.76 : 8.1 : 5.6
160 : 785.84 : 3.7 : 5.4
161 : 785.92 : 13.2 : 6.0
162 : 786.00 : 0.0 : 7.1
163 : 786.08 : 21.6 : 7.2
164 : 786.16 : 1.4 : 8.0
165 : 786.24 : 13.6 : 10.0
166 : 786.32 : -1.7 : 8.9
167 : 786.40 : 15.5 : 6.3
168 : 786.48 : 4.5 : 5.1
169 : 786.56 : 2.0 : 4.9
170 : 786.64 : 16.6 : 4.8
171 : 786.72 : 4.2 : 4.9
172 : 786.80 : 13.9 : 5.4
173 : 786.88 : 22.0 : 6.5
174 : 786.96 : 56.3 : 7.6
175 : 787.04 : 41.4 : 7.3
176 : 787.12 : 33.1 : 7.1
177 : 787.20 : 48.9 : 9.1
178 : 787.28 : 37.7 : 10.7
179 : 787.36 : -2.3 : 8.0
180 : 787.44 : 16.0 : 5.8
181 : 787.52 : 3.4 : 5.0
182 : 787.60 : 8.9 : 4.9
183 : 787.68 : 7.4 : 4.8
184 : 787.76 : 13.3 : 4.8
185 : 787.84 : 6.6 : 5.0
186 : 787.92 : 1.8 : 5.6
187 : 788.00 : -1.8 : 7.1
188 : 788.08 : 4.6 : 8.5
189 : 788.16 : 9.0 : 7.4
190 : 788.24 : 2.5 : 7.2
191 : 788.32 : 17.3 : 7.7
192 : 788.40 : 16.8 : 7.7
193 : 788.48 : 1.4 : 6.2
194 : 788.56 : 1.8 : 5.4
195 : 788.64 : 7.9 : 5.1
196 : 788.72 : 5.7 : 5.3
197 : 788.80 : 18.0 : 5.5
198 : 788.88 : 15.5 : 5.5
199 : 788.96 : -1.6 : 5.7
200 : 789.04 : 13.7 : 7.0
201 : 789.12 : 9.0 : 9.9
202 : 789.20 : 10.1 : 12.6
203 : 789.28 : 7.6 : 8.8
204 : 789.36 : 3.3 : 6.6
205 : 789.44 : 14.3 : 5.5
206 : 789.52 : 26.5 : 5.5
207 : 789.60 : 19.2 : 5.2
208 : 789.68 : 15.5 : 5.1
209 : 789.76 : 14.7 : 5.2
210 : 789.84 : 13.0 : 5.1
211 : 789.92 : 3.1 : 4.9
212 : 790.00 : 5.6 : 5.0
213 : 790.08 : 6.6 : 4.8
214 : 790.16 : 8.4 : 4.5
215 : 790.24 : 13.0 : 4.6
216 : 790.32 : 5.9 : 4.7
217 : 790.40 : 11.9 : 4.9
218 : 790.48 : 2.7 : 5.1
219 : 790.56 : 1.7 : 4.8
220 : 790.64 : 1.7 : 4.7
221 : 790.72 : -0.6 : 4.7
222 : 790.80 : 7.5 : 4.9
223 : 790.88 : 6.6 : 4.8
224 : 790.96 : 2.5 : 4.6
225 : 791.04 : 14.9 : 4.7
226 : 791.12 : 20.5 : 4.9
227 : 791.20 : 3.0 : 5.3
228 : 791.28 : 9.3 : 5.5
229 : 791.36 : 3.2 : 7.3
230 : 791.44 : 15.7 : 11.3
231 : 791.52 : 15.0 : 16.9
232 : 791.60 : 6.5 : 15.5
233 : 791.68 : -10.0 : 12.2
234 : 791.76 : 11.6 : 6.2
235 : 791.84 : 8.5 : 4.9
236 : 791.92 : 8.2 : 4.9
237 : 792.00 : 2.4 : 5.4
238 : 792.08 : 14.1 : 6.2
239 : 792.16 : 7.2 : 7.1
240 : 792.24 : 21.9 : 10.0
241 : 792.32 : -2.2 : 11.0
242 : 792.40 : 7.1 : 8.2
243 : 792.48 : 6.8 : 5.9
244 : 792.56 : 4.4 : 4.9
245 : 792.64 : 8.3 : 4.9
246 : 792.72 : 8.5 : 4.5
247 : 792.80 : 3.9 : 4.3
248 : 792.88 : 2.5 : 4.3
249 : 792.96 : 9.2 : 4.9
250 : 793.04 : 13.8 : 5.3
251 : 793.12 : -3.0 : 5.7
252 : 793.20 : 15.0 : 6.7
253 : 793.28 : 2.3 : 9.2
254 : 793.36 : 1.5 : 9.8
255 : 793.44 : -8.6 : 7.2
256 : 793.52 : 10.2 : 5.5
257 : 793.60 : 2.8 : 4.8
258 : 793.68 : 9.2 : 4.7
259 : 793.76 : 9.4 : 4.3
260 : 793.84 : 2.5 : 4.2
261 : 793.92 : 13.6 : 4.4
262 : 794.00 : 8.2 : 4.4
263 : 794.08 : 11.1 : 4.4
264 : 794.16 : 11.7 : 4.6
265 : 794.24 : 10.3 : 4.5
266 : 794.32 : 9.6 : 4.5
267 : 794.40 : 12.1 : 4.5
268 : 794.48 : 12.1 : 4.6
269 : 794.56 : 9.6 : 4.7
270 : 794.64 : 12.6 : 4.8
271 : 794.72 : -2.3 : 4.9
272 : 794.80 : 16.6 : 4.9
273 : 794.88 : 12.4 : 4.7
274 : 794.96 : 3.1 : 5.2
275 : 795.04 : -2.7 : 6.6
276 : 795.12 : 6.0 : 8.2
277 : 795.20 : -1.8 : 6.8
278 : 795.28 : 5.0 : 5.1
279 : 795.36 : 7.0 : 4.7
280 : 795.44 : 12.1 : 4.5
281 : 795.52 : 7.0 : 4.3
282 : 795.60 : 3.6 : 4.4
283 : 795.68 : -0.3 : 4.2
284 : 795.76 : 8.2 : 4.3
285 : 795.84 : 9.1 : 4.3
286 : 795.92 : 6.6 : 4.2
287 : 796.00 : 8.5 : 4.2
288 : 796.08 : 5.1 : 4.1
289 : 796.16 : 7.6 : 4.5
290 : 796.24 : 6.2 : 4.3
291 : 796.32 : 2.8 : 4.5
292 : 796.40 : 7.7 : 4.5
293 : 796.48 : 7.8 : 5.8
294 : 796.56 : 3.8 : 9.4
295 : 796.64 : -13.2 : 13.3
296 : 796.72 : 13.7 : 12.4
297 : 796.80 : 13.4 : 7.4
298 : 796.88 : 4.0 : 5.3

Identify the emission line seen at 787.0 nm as H-alpha 6563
